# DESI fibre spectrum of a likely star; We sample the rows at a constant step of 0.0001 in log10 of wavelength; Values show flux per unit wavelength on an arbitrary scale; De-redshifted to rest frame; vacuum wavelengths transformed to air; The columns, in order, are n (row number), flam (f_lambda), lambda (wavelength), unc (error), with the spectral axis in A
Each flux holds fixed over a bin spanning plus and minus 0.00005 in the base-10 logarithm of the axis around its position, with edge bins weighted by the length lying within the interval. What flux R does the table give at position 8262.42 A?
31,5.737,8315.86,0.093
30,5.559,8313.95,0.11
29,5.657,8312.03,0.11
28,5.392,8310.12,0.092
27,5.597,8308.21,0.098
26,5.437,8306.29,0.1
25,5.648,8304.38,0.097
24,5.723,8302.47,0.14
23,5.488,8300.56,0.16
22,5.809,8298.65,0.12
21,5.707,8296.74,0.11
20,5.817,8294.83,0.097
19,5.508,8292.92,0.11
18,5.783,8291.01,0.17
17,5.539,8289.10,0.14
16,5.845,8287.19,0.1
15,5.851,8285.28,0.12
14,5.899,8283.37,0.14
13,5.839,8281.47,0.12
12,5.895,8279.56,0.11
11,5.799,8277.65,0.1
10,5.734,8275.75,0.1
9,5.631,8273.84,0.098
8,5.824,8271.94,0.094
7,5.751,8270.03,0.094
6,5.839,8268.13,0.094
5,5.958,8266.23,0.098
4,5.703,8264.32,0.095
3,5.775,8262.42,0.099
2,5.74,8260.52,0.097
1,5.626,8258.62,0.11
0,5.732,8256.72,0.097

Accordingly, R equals 5.775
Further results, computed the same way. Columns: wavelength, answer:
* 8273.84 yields 5.631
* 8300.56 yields 5.488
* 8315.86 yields 5.737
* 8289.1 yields 5.539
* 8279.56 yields 5.895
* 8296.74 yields 5.707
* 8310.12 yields 5.392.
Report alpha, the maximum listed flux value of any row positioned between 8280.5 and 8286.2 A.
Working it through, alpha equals 5.899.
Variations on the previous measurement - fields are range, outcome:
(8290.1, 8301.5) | 5.817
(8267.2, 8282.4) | 5.895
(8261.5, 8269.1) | 5.958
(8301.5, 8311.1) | 5.723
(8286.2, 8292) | 5.845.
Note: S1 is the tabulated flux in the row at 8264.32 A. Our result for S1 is 5.703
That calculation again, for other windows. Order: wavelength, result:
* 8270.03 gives 5.751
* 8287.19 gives 5.845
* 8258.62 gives 5.626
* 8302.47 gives 5.723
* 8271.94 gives 5.824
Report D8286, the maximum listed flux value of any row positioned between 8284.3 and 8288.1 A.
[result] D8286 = 5.851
